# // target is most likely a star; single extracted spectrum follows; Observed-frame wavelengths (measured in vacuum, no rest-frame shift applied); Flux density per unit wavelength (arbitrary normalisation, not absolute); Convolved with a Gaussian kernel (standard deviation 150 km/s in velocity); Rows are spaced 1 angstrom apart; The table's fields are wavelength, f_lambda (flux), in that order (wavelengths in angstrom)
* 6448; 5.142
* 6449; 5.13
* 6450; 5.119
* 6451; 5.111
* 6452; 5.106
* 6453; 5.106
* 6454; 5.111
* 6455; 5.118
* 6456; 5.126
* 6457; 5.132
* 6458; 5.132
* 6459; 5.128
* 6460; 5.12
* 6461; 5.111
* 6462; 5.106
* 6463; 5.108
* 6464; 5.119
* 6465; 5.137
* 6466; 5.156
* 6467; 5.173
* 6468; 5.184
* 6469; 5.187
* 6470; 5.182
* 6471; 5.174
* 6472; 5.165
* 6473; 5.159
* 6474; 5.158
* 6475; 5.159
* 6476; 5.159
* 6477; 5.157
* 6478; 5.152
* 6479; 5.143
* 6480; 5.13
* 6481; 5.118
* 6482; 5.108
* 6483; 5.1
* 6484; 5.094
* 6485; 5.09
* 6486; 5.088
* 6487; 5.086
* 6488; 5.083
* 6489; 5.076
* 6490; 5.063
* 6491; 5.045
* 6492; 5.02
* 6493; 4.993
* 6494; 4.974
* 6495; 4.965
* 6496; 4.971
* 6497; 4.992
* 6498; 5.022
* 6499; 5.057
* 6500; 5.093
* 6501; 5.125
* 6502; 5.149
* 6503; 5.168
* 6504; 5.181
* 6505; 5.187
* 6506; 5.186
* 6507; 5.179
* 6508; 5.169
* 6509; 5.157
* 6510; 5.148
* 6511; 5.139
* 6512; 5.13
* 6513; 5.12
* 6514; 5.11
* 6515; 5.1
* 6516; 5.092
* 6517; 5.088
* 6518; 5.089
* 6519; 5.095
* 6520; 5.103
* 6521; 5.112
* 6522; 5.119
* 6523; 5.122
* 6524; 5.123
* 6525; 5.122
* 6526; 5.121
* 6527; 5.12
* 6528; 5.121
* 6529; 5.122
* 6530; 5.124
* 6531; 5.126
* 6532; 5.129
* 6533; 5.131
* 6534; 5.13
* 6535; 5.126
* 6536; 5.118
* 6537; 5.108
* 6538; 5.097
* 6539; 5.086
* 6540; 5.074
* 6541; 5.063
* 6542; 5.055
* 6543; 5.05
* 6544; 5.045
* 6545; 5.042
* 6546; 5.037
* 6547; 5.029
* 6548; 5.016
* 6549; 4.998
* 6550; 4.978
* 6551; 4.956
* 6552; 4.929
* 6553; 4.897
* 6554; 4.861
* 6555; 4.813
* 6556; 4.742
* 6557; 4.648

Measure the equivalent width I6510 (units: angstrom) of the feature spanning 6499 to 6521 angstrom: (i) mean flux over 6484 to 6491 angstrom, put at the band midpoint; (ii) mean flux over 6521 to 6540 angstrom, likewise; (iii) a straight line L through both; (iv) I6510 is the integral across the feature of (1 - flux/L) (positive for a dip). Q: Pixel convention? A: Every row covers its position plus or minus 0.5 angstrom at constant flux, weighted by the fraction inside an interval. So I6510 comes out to -0.14 angstrom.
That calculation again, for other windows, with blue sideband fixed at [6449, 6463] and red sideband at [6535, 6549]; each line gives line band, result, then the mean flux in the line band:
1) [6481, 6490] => 0.0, 5.09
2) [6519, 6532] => -0.1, 5.12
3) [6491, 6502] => 0.1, 5.03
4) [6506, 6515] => -0.1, 5.14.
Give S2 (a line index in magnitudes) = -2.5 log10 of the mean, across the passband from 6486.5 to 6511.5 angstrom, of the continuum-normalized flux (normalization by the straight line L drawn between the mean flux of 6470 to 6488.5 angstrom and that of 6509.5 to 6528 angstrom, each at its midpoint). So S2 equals 0.01 mag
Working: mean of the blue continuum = 5.13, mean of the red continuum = 5.11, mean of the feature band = 5.09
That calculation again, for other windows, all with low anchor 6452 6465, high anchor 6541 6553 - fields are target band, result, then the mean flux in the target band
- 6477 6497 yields 0.00 mag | 5.07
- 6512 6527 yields -0.01 mag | 5.11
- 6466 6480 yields -0.01 mag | 5.16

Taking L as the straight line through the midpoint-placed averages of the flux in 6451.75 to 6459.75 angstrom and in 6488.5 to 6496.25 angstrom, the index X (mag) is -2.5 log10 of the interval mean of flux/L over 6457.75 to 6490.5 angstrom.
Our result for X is -0.01 mag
